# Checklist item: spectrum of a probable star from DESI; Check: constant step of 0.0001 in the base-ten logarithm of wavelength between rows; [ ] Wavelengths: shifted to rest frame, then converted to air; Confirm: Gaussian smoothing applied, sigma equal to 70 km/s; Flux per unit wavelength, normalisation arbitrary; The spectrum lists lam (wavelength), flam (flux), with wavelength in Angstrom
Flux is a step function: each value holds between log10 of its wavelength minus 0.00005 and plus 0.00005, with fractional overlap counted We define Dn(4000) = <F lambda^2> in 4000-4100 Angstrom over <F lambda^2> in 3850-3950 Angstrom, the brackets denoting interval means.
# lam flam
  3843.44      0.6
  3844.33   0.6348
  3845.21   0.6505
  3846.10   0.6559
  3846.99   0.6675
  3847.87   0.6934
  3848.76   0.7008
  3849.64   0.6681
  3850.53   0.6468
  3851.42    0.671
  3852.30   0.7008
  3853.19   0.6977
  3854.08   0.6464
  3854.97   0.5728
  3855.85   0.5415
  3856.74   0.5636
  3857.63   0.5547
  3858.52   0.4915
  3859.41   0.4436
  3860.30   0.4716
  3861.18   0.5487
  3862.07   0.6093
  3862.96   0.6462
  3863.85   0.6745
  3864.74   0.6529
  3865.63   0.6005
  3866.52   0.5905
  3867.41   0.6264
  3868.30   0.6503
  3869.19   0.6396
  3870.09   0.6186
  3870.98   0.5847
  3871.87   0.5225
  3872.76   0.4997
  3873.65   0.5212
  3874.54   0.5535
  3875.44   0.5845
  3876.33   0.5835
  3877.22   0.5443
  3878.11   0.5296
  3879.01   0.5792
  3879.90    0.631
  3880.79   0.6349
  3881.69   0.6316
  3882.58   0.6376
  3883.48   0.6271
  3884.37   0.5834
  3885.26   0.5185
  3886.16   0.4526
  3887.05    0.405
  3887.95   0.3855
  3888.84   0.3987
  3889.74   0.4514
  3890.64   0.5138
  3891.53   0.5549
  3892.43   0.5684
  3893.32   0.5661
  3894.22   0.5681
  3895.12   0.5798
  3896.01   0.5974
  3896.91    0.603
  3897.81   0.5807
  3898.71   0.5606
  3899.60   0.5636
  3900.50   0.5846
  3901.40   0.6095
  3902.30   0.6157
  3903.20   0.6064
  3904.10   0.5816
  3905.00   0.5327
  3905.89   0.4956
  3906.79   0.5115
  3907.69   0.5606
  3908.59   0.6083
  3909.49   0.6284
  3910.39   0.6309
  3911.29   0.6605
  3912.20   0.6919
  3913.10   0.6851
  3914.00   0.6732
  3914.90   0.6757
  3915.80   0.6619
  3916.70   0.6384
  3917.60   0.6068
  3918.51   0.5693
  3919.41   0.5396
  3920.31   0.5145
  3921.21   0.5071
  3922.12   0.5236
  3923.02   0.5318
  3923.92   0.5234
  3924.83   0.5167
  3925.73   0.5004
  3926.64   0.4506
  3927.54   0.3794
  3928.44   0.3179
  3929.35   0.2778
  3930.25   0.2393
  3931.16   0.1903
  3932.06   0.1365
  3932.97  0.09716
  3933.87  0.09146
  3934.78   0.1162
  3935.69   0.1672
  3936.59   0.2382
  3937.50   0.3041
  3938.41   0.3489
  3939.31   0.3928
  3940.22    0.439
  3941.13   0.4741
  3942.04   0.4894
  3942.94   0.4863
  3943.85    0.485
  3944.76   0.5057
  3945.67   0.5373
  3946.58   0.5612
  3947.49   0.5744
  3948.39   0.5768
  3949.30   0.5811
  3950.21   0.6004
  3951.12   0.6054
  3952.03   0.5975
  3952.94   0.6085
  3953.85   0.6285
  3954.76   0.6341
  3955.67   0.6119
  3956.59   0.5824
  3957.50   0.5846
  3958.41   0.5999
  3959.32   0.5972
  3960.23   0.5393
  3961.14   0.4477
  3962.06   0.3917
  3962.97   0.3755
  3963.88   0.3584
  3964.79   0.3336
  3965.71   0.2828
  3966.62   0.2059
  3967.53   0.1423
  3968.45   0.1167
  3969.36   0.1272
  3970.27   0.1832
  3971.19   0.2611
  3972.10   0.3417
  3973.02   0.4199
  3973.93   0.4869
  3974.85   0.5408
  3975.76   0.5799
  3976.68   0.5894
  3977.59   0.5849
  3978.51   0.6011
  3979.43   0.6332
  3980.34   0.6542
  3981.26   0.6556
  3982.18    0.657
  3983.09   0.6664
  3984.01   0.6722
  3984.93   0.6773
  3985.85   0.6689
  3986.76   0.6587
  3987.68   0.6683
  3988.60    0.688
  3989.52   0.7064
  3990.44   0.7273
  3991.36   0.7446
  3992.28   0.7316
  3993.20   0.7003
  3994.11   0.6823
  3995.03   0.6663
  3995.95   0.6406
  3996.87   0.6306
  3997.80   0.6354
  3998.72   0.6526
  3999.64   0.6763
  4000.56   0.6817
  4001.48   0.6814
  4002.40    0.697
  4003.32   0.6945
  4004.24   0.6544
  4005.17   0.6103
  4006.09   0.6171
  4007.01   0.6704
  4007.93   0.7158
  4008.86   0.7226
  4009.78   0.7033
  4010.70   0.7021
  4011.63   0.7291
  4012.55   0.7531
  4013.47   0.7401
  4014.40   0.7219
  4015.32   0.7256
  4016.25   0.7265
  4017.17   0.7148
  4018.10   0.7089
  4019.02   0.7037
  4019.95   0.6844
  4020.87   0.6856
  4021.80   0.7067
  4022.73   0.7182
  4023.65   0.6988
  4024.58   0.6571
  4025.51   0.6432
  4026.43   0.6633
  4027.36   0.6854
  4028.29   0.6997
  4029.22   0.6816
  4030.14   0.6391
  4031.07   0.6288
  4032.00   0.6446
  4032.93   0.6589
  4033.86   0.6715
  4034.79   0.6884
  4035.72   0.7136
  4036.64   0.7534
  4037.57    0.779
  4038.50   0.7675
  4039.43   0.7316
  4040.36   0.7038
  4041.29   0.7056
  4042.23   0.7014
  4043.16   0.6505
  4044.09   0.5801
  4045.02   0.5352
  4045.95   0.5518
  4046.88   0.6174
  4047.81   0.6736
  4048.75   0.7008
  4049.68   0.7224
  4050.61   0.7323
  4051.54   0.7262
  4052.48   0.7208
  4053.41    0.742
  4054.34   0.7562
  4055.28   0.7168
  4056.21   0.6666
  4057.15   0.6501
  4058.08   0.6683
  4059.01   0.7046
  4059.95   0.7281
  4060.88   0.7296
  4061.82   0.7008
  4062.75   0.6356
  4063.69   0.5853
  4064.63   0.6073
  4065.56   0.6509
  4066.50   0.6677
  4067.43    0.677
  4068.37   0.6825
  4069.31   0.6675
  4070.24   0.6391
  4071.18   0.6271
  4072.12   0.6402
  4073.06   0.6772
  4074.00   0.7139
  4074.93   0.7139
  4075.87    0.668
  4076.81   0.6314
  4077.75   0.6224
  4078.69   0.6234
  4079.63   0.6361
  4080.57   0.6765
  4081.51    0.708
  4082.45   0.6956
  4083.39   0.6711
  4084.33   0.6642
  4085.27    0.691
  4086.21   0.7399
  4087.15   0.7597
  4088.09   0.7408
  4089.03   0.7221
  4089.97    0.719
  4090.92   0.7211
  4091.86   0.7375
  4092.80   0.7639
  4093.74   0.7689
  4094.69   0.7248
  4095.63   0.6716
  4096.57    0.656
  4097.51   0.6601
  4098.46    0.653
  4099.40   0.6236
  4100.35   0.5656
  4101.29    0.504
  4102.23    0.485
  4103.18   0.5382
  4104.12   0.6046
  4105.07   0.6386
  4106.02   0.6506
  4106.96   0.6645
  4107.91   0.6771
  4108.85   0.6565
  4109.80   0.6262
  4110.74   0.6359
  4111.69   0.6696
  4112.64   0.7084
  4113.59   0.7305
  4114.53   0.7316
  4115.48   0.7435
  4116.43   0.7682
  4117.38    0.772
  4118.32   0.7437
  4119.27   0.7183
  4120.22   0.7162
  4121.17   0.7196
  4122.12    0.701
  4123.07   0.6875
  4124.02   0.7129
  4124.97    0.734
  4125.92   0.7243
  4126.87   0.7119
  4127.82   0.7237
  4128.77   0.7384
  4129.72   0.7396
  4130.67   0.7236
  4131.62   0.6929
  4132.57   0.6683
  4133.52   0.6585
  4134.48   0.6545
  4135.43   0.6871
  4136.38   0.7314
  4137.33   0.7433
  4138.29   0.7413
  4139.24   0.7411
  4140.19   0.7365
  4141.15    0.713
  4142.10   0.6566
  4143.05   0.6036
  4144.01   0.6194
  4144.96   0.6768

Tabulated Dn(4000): 1.41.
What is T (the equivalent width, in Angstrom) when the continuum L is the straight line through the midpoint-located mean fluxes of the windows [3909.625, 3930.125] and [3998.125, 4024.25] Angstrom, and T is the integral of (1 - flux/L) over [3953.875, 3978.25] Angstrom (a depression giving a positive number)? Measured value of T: 7.7 Angstrom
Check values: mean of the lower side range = 0.545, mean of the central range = 0.425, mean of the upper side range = 0.696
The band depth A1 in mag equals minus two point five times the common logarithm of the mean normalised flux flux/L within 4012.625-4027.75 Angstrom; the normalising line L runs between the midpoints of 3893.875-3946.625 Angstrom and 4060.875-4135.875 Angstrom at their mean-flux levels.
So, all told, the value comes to -0.18 mag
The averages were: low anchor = 0.486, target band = 0.7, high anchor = 0.68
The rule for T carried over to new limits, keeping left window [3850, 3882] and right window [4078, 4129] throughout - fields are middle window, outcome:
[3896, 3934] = 5.83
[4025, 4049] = -0.47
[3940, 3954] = 1.71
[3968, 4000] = 2.88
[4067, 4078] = 0.14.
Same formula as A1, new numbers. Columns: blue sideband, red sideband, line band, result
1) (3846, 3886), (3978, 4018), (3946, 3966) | 0.225 mag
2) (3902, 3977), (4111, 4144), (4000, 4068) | -0.169 mag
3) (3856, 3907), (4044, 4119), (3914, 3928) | 0.071 mag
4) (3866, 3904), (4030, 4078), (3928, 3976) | 0.447 mag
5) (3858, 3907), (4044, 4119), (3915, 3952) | 0.328 mag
